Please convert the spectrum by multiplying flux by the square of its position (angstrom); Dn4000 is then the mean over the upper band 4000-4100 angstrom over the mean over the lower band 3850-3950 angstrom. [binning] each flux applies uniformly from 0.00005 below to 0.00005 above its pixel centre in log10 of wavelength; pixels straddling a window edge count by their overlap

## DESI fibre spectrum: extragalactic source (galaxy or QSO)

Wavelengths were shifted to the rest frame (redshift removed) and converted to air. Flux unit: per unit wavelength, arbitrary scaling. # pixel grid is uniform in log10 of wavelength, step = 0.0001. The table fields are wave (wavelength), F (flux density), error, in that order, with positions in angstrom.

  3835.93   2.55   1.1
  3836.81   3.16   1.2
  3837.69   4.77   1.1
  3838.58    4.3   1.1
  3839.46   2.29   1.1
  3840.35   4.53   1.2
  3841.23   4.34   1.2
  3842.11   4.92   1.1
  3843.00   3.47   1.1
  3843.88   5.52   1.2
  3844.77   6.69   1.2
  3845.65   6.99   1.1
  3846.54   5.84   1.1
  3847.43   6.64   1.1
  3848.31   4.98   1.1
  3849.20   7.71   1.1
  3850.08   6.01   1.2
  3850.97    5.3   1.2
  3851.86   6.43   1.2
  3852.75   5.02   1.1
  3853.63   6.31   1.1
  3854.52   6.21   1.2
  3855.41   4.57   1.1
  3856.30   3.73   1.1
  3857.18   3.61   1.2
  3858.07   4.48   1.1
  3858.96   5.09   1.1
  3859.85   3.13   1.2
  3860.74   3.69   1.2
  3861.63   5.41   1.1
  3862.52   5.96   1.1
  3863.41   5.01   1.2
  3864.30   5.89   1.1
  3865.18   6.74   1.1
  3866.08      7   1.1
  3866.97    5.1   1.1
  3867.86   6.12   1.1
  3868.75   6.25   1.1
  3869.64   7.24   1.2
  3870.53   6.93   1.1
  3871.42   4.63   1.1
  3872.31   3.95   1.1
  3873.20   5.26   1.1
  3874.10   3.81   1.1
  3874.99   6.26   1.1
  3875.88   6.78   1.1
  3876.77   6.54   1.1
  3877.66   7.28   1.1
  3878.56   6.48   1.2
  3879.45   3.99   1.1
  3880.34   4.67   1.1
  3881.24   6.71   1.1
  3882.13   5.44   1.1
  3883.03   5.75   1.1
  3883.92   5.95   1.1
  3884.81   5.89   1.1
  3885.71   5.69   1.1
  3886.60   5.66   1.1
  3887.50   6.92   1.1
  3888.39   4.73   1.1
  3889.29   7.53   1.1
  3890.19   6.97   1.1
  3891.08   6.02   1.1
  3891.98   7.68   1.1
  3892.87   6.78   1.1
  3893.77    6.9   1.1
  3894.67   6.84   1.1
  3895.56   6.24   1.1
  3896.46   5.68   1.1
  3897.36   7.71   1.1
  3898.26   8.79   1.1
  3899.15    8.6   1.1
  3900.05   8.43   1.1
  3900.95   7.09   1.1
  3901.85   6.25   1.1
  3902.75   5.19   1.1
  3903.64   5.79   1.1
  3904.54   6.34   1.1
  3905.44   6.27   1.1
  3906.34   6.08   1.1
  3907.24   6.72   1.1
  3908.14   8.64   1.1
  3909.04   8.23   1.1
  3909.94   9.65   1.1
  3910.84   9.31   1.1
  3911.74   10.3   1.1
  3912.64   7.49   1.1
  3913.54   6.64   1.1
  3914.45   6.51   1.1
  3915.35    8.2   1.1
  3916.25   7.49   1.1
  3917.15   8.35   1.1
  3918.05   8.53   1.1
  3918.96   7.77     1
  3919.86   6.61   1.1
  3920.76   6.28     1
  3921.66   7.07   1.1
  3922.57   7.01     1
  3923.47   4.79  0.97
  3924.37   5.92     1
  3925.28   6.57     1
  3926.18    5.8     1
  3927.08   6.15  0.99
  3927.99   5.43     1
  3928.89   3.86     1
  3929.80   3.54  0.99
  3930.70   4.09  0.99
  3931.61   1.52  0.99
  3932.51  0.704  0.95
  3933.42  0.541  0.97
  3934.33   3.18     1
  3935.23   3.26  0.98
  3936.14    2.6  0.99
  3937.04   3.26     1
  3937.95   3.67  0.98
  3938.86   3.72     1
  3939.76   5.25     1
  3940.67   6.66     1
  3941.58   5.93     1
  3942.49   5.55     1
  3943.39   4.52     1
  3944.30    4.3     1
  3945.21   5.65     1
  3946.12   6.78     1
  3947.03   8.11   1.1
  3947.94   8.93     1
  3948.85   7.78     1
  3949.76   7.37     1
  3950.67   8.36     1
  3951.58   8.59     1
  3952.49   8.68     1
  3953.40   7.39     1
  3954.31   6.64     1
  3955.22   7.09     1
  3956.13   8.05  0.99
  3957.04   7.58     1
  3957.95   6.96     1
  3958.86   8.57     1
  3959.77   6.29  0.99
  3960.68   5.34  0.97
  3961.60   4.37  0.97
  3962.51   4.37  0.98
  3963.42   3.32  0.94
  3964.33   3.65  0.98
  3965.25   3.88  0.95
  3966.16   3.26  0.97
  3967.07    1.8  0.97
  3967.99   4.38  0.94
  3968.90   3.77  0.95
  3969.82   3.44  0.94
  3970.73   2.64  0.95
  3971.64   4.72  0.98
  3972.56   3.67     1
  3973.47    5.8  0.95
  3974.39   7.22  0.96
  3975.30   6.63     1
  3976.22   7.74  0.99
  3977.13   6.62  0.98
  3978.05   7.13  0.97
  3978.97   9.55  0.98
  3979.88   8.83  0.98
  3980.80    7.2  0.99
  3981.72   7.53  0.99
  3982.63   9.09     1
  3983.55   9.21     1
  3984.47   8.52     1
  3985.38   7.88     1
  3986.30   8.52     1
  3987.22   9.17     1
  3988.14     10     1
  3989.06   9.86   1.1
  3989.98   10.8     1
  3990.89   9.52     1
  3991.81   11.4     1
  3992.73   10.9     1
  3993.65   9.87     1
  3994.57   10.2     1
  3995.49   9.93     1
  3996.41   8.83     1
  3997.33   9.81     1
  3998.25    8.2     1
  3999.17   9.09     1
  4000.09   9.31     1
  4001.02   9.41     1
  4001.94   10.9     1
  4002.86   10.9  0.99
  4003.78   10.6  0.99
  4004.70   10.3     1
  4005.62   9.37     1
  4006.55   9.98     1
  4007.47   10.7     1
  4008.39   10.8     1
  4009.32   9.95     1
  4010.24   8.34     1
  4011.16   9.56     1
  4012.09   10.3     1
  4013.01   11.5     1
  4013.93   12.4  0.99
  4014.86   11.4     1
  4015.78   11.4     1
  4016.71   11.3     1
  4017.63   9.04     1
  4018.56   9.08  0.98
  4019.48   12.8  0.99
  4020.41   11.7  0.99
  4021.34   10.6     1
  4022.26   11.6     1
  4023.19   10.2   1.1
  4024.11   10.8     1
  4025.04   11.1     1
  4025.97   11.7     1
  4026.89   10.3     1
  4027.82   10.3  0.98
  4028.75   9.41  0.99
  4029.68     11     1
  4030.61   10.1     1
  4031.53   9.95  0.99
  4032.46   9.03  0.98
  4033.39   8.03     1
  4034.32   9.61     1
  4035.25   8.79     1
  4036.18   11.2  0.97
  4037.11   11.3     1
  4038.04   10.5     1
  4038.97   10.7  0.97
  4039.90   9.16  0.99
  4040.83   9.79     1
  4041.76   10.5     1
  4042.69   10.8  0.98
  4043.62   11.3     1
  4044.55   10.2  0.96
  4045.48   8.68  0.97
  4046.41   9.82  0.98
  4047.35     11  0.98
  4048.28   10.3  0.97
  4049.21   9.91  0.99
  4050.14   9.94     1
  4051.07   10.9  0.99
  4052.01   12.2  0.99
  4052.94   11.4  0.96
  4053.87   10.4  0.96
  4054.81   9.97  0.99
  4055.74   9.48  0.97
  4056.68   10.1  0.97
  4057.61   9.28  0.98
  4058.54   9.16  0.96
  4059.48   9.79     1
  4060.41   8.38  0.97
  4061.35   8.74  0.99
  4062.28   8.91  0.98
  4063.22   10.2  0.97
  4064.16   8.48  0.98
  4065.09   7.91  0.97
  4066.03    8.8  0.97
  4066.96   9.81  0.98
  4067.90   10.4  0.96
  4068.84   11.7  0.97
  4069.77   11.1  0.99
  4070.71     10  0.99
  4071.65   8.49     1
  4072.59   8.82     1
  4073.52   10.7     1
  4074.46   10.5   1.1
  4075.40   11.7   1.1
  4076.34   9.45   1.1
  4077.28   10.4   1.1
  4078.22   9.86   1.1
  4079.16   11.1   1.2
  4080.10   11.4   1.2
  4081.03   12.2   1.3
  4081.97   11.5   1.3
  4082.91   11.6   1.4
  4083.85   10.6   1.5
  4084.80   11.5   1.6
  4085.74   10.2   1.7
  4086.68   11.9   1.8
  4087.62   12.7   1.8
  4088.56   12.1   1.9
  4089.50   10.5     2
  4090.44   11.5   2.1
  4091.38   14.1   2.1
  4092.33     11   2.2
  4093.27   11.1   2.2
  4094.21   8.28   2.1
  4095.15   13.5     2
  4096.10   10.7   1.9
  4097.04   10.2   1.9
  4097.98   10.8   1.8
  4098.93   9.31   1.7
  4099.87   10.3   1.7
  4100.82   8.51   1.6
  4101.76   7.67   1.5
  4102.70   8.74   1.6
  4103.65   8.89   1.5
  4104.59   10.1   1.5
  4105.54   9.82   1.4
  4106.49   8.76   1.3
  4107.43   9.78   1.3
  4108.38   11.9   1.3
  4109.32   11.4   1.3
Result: 1.9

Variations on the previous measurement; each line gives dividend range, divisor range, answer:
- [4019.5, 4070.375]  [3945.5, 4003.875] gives 1.40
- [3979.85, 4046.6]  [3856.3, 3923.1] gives 1.66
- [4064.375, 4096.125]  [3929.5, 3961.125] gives 2.05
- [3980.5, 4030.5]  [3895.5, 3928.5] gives 1.48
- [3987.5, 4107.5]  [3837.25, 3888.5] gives 2.06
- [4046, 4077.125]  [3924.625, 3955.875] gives 1.97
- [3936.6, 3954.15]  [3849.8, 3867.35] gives 1.27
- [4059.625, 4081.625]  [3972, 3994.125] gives 1.23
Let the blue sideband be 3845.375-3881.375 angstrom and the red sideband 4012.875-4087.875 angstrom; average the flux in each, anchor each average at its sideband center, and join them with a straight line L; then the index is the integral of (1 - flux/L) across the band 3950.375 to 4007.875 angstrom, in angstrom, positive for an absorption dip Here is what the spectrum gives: 6.2 angstrom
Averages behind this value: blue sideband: 5.59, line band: 7.67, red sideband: 10.4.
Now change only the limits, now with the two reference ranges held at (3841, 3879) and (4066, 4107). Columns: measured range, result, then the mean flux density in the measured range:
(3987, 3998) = -2.00 angstrom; 10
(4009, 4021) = -2.30 angstrom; 10.7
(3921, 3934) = 4.63 angstrom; 4.51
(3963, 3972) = 5.06 angstrom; 3.47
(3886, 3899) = -1.01 angstrom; 6.78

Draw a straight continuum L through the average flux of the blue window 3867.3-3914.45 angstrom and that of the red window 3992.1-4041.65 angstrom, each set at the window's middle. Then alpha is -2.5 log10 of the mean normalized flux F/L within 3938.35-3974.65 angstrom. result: 0.42 mag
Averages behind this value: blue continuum 6.6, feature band 5.75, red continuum 10.3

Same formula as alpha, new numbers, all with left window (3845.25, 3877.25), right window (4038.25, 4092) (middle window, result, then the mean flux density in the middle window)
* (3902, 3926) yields -0.06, 7.19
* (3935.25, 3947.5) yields 0.43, 5.02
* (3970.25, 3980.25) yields 0.28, 6.39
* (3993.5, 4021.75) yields -0.14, 10.2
